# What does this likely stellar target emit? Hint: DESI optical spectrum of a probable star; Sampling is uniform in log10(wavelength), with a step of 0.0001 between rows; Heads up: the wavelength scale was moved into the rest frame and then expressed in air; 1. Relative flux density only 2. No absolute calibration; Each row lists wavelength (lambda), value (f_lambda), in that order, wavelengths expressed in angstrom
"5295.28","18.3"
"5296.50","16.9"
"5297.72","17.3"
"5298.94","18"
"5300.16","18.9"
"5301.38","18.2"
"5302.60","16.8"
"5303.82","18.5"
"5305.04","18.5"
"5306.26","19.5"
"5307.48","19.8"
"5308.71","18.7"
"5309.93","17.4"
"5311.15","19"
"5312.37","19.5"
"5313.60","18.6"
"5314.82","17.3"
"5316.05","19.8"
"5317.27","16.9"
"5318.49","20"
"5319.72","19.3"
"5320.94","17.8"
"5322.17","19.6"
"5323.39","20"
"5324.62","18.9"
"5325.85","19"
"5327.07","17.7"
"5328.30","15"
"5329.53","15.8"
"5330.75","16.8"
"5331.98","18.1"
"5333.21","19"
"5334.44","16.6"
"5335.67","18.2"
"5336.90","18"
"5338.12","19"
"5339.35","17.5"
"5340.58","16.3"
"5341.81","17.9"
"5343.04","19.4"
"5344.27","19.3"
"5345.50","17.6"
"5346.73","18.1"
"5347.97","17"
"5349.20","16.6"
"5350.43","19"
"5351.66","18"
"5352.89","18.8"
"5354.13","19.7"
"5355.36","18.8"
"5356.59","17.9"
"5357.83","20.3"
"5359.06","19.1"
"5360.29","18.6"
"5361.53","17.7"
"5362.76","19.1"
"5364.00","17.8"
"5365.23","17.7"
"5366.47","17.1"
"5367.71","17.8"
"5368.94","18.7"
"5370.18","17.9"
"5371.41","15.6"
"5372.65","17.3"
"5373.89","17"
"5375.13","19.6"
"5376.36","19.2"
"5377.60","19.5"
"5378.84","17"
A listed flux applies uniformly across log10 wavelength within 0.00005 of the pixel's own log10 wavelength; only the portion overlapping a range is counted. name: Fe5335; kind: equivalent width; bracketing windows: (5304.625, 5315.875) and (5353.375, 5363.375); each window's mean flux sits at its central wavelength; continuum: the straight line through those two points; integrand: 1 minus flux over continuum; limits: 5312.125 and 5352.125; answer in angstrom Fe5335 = 1.5 angstrom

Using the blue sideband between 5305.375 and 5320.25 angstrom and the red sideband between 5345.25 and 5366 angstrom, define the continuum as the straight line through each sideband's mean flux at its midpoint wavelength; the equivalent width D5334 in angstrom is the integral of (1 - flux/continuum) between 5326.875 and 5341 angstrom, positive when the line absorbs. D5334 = 0.9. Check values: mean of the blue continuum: 18.8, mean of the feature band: 17.3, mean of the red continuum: 18.3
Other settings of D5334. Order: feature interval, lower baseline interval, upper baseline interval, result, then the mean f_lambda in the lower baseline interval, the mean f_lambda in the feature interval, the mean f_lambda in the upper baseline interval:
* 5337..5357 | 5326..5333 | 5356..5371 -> -0.6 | 17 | 18.2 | 18.3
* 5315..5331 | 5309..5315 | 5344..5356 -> 0.2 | 18.5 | 18.2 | 18.3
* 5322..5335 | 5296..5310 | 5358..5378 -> 0.3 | 18.3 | 17.8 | 18.1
